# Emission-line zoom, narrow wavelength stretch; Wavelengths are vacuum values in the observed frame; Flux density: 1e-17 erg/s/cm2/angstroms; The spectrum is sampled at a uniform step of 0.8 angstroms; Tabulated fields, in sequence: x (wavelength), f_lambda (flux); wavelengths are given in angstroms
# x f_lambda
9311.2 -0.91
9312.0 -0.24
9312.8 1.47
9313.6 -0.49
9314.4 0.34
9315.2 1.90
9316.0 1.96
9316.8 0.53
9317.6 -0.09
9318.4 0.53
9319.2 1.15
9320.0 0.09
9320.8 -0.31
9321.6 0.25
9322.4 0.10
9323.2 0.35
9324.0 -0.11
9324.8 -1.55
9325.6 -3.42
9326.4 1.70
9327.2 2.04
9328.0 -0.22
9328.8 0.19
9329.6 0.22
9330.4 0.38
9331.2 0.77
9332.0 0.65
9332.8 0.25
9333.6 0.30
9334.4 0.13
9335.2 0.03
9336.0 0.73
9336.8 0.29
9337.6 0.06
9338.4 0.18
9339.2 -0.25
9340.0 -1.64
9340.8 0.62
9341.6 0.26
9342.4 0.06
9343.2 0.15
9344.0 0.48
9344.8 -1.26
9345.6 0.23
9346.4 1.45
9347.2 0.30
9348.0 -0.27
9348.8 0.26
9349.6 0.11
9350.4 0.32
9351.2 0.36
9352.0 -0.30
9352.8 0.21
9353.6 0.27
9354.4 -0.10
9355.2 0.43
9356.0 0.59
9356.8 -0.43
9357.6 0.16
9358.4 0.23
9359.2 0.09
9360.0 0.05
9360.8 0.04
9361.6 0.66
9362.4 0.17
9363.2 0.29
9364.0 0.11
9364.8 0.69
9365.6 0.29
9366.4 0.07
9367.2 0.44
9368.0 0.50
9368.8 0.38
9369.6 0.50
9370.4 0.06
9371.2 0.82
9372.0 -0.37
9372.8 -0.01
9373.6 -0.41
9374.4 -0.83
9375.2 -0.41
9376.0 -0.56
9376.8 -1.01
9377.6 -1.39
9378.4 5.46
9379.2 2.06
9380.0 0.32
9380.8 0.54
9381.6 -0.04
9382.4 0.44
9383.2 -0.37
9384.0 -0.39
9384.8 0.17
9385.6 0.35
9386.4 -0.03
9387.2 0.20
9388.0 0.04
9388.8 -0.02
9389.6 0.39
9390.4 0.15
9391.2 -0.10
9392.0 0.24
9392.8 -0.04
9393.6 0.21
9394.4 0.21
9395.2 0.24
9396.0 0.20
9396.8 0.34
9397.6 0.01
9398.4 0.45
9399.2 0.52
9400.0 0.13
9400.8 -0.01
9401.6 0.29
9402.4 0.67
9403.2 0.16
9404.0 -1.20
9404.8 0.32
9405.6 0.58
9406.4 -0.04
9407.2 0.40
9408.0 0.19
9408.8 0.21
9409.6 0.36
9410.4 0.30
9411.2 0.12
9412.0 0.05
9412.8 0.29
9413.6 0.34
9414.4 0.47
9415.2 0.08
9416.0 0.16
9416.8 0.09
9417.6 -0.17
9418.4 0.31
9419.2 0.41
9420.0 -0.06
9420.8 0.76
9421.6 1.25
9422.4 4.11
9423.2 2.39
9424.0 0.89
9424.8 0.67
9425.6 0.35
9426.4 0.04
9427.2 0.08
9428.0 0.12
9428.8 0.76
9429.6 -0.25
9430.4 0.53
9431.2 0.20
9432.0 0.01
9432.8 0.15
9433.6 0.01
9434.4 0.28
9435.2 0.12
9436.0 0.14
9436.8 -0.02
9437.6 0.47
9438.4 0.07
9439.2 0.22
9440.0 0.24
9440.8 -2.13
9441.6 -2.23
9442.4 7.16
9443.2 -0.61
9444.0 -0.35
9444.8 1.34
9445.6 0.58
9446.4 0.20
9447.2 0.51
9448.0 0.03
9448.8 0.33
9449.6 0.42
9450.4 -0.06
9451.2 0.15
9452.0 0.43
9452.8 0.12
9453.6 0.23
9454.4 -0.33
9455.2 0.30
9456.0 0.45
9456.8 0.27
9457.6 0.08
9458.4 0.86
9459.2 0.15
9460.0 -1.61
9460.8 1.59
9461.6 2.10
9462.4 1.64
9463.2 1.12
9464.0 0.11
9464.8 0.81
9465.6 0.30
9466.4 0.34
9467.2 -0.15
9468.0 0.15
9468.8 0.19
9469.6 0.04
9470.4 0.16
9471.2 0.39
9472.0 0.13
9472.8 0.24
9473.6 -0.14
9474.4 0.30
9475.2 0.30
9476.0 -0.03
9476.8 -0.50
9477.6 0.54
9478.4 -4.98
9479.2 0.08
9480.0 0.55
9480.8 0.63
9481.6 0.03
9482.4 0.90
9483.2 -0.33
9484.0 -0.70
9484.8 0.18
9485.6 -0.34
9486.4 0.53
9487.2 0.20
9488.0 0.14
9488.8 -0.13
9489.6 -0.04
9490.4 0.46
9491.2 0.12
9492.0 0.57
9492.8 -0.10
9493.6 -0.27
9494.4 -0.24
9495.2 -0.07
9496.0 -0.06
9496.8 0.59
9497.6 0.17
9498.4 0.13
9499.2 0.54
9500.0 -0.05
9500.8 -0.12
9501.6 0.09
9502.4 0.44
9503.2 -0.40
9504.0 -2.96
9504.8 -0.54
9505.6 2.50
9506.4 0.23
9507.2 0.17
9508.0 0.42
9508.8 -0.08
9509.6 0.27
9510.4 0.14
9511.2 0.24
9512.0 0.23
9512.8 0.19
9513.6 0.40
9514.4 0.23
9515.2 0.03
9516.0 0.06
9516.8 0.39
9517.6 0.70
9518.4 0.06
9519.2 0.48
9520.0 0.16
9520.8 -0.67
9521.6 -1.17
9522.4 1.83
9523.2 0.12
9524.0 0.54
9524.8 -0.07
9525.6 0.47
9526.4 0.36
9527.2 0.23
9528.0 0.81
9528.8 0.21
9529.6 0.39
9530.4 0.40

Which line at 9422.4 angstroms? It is [O III]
